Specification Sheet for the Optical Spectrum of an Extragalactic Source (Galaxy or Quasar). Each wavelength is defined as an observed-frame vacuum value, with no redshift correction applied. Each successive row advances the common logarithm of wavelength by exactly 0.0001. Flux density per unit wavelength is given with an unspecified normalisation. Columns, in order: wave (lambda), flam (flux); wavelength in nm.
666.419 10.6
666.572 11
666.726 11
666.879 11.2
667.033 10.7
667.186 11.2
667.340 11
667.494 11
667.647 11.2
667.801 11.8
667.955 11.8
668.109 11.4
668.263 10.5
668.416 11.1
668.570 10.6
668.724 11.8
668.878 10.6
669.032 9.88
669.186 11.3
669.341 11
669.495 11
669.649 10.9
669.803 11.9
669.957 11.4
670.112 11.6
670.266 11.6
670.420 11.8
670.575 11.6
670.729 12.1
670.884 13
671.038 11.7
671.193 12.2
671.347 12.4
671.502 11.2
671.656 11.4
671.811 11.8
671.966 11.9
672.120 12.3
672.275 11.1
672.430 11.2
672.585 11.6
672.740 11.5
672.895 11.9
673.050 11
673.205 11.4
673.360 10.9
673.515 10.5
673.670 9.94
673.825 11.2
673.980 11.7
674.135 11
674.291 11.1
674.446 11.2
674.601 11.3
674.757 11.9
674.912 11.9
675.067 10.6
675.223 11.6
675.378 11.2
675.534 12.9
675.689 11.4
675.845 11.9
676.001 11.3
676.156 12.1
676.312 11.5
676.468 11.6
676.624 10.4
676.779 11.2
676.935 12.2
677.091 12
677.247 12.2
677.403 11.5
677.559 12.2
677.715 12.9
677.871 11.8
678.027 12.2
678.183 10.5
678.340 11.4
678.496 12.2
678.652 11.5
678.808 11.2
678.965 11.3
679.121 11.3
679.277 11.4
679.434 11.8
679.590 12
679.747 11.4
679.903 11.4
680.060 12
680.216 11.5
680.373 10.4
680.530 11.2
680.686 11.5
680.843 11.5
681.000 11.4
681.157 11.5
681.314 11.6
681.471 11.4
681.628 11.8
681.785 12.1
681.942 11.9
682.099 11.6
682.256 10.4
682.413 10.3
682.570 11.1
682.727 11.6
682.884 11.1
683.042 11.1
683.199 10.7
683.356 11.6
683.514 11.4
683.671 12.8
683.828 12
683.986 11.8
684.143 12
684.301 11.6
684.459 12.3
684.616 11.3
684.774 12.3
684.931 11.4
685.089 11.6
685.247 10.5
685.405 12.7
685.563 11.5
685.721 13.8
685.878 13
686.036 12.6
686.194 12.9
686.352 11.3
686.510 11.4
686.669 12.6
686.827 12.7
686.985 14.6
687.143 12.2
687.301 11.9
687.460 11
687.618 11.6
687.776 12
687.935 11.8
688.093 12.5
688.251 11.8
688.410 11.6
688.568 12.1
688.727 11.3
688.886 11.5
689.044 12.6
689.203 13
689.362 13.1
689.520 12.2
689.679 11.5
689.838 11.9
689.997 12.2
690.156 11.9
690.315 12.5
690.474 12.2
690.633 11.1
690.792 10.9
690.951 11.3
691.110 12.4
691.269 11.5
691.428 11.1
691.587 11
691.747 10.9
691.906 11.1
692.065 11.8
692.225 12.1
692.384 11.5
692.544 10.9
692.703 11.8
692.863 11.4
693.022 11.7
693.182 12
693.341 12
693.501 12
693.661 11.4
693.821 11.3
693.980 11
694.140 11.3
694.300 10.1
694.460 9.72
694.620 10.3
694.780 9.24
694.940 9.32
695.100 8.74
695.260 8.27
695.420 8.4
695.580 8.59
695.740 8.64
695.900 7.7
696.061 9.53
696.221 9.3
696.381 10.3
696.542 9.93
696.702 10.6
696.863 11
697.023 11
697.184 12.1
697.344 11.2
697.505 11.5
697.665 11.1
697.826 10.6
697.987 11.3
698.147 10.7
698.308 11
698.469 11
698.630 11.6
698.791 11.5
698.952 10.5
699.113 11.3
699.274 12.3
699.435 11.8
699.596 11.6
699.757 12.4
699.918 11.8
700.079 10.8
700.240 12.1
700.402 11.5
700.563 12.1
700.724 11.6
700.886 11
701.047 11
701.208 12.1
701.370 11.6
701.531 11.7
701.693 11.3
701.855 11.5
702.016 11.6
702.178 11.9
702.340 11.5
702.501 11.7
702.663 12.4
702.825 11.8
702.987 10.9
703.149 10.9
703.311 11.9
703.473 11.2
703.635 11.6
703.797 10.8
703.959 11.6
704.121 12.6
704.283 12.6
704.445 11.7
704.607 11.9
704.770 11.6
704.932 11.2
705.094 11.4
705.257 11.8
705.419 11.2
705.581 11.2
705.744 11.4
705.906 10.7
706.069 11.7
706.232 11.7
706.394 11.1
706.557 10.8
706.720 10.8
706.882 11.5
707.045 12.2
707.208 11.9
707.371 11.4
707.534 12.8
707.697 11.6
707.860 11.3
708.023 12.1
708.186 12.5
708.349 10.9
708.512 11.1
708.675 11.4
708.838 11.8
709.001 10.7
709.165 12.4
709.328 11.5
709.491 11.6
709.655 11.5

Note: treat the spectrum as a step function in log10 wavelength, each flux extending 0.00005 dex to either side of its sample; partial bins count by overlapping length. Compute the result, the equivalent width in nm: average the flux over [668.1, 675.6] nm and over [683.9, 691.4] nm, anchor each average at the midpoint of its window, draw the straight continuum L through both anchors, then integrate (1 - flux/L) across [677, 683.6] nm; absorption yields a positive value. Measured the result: 0.13 nm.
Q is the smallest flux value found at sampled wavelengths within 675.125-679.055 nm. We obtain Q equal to 10.4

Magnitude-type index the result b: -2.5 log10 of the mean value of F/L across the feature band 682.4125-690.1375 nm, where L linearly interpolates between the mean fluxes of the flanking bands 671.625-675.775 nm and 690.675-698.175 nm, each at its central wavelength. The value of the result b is -0.10 mag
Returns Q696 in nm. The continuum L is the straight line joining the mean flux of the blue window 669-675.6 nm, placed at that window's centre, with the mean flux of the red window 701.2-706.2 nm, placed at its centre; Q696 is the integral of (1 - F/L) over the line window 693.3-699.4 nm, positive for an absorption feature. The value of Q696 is 0.57 nm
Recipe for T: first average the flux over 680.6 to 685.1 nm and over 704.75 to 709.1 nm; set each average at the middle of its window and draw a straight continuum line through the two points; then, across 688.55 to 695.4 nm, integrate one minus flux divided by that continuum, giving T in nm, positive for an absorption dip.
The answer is 0.13 nm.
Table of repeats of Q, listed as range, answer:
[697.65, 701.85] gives 10.5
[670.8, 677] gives 9.94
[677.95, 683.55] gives 10.3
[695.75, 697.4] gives 7.7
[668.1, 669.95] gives 9.88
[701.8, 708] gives 10.7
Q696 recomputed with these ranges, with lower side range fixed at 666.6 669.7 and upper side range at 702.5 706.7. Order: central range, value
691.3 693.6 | -0.03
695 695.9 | 0.23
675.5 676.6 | -0.05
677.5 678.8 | -0.07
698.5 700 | -0.02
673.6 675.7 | -0.04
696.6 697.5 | 0.02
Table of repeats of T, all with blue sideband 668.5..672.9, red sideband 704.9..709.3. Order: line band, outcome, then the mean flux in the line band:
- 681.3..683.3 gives 0.04 nm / 11.3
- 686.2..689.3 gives -0.16 nm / 12.1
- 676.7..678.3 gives -0.05 nm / 11.9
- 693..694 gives -0.01 nm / 11.7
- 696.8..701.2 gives 0.04 nm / 11.4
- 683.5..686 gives -0.11 nm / 12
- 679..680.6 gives 0.01 nm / 11.4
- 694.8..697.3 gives 0.42 nm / 9.58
